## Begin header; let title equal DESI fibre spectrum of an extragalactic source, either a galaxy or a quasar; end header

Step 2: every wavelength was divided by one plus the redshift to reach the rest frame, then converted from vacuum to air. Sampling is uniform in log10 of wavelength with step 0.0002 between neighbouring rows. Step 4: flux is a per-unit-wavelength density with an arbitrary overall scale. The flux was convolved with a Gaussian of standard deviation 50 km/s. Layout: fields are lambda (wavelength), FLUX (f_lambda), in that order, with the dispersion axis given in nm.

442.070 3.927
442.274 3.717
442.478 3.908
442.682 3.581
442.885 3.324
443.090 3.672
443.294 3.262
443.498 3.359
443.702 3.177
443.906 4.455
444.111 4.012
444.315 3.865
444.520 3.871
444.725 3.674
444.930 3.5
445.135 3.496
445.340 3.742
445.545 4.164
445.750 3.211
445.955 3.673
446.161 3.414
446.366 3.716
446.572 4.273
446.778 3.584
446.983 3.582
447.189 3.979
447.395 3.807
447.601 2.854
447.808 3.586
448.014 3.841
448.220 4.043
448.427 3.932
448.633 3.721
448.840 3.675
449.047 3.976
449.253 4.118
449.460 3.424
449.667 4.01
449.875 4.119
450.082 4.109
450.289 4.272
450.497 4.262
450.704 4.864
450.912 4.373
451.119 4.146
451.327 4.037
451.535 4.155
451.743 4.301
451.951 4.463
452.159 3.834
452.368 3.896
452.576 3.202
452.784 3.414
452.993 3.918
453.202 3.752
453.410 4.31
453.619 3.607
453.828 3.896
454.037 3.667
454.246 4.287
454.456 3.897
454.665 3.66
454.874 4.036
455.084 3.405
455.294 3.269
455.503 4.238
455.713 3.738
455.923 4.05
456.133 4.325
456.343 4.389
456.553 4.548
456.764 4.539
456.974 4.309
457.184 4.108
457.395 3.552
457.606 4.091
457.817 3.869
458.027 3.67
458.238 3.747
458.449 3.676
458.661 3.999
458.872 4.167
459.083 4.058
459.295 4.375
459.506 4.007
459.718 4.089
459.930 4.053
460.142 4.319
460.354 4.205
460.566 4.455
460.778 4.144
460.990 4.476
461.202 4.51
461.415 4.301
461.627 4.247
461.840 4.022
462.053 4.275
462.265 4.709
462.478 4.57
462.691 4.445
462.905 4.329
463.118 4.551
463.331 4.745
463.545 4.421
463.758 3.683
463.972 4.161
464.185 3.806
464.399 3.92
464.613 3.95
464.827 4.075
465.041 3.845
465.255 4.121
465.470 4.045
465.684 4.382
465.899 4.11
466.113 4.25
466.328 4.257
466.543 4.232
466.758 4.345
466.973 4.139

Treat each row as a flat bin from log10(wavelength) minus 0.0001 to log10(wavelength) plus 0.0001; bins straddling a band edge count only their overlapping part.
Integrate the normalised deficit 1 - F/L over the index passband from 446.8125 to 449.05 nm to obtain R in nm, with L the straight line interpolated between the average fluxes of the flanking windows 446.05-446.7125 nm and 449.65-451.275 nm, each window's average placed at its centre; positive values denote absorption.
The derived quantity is 0.146 nm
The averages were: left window 3.78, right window 4.28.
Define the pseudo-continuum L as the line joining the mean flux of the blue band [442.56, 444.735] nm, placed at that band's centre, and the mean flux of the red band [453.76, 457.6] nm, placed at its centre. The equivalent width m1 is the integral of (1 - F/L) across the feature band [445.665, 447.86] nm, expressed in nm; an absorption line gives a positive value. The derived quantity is 0.08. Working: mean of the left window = 3.66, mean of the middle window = 3.61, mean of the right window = 4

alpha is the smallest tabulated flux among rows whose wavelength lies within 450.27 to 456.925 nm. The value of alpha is 3.202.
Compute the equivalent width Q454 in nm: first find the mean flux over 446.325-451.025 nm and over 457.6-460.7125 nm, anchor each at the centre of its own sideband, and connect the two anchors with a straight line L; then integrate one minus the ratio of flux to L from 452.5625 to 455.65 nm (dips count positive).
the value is 0.16 nm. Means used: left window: 3.92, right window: 4.05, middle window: 3.79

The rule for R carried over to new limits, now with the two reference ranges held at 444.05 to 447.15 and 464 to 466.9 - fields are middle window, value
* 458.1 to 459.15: 0.01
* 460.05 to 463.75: -0.31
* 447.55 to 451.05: -0.16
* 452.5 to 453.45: 0.04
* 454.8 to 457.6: -0.08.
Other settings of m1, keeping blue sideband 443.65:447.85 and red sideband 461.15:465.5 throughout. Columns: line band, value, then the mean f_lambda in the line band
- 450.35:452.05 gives -0.20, 4.32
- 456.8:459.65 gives 0.06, 3.99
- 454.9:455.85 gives 0.07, 3.71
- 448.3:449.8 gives -0.02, 3.84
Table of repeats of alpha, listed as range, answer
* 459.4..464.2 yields 3.683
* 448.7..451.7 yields 3.424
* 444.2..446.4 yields 3.211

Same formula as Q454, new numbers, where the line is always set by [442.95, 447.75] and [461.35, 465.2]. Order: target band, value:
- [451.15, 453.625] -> -0.03 nm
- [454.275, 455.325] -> 0.06 nm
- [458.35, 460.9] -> -0.01 nm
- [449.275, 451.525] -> -0.20 nm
